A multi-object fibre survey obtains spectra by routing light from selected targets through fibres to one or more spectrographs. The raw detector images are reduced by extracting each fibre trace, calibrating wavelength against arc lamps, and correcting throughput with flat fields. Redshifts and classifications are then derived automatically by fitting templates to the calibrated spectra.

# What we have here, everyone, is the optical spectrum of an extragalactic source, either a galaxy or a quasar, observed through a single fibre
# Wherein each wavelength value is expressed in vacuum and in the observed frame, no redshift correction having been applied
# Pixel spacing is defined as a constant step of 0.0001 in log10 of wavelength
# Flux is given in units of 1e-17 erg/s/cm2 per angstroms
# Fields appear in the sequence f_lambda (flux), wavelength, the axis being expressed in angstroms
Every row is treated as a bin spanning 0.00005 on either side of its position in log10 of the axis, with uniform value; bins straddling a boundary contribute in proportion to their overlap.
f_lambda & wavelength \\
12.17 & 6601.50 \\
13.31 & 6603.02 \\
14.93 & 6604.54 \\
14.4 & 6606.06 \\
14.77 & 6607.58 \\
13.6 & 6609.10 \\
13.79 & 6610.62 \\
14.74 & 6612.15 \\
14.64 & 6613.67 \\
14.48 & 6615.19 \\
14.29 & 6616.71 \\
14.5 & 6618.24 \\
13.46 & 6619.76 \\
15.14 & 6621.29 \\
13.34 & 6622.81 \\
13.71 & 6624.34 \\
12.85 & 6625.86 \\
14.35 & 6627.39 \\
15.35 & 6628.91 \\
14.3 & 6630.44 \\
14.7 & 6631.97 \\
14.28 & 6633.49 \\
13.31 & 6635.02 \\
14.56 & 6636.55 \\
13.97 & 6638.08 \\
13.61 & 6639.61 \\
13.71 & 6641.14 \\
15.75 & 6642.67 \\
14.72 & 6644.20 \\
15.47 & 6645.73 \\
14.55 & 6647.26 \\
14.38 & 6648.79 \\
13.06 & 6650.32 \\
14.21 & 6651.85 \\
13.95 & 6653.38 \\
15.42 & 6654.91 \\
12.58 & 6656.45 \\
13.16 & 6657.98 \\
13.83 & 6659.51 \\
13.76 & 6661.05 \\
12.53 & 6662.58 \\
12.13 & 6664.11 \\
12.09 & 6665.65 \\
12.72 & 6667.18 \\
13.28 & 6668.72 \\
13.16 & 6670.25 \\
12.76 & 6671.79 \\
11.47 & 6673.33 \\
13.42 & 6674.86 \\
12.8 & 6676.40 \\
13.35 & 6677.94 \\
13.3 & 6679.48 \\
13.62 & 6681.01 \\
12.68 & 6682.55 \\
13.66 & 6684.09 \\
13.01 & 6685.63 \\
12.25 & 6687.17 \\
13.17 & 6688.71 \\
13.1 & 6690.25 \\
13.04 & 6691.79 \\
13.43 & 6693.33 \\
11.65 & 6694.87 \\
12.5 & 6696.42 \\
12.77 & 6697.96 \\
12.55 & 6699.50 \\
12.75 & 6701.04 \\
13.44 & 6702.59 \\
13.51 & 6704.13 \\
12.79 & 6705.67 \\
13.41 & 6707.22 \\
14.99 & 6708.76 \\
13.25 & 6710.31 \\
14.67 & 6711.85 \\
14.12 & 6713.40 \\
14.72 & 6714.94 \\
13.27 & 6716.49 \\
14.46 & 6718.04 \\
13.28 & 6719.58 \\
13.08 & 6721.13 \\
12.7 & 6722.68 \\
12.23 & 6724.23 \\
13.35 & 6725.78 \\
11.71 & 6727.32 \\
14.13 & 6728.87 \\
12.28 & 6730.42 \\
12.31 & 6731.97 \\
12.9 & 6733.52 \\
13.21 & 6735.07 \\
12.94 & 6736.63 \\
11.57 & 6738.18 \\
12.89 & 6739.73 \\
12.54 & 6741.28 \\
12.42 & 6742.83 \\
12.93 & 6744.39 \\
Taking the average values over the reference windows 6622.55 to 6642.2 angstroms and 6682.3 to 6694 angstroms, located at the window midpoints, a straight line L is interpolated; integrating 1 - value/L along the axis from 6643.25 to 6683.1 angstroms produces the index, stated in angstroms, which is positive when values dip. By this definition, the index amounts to 0.26 angstroms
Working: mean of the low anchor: 14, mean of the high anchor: 13.1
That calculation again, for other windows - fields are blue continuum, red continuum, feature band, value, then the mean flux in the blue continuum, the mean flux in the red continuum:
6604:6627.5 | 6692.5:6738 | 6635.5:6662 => -0.6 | 14.2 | 13.2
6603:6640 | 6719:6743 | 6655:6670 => 0.7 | 14.2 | 12.7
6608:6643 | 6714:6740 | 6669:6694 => 1.0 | 14.2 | 13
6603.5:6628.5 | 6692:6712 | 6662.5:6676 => 0.9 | 14.2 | 13.2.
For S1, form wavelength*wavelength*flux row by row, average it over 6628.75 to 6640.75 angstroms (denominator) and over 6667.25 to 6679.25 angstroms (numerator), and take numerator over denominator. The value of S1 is 0.9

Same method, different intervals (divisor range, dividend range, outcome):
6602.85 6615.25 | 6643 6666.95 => 0.97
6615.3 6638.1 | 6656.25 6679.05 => 0.92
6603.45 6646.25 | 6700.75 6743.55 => 0.95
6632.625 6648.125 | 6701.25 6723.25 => 0.97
